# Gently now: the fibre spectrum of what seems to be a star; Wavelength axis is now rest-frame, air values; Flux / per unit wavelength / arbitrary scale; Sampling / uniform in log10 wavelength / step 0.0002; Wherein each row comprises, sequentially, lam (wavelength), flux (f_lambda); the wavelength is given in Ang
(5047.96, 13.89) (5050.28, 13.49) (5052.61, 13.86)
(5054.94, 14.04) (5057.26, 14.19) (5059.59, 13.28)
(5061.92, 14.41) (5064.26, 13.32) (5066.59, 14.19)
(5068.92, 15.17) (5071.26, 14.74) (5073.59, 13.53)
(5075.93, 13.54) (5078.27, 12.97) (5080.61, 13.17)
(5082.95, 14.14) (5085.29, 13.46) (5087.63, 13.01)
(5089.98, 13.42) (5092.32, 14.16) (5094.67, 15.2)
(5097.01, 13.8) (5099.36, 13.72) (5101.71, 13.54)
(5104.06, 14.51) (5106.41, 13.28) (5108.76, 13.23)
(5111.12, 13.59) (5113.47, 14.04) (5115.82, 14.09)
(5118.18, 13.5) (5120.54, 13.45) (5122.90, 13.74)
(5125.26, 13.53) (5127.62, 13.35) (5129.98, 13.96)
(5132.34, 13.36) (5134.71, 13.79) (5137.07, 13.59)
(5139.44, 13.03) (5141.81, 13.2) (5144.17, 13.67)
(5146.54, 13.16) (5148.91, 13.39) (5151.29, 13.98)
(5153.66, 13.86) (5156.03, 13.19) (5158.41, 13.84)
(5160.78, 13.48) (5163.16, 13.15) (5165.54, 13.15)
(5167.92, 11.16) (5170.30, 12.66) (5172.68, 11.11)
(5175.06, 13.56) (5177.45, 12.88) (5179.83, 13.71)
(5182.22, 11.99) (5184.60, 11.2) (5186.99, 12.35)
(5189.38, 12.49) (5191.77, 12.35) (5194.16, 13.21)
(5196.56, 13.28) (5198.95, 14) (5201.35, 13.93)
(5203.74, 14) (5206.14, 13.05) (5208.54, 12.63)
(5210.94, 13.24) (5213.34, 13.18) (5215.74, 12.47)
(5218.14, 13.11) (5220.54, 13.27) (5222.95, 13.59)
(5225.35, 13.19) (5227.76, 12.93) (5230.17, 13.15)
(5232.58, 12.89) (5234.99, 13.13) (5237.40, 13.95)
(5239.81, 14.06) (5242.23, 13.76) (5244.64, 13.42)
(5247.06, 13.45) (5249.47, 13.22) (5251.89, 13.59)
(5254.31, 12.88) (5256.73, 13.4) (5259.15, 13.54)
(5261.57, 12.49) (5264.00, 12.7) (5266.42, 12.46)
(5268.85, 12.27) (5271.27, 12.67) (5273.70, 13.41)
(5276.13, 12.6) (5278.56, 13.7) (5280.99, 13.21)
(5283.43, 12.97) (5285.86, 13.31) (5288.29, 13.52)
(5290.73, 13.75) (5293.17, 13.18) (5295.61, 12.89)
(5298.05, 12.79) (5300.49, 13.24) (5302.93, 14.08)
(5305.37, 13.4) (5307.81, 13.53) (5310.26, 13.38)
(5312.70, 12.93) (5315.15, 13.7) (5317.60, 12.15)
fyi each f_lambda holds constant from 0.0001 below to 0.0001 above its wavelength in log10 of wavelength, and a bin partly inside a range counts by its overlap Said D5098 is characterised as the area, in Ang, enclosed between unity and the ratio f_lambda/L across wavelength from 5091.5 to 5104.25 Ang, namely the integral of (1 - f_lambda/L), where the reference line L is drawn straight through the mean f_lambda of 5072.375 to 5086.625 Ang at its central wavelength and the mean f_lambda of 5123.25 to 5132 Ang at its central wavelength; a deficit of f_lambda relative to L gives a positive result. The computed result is -0.6 Ang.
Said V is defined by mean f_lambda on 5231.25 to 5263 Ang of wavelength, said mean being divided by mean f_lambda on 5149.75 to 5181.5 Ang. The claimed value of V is 1.0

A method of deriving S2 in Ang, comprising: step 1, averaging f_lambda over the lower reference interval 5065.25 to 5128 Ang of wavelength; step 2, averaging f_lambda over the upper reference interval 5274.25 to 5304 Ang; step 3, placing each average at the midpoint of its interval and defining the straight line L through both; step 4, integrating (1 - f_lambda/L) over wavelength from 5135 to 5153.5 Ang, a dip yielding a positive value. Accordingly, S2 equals 0.2 Ang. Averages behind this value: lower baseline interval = 13.8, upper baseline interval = 13.3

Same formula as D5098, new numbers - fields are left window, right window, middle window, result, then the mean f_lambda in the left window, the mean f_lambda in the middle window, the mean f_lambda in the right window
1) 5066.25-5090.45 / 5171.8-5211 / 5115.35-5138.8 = -0.4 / 13.8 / 13.6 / 12.9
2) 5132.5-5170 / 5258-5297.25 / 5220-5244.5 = -0.5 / 13.3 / 13.4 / 13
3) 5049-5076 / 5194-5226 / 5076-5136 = 0.5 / 14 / 13.7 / 13.3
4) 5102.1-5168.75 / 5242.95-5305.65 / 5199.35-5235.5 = 0.3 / 13.5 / 13.2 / 13.2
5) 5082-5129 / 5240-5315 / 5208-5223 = 0.4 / 13.7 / 13.1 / 13.2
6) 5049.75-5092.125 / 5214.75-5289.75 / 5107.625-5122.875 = 0.0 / 13.8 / 13.7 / 13.2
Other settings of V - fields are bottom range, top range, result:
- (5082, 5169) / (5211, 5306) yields 0.97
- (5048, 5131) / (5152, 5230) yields 0.94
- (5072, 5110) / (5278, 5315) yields 0.97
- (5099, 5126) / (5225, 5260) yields 0.98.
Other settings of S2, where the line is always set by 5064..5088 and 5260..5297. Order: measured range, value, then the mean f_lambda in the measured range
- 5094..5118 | -0.3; 13.9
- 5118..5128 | 0.1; 13.5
